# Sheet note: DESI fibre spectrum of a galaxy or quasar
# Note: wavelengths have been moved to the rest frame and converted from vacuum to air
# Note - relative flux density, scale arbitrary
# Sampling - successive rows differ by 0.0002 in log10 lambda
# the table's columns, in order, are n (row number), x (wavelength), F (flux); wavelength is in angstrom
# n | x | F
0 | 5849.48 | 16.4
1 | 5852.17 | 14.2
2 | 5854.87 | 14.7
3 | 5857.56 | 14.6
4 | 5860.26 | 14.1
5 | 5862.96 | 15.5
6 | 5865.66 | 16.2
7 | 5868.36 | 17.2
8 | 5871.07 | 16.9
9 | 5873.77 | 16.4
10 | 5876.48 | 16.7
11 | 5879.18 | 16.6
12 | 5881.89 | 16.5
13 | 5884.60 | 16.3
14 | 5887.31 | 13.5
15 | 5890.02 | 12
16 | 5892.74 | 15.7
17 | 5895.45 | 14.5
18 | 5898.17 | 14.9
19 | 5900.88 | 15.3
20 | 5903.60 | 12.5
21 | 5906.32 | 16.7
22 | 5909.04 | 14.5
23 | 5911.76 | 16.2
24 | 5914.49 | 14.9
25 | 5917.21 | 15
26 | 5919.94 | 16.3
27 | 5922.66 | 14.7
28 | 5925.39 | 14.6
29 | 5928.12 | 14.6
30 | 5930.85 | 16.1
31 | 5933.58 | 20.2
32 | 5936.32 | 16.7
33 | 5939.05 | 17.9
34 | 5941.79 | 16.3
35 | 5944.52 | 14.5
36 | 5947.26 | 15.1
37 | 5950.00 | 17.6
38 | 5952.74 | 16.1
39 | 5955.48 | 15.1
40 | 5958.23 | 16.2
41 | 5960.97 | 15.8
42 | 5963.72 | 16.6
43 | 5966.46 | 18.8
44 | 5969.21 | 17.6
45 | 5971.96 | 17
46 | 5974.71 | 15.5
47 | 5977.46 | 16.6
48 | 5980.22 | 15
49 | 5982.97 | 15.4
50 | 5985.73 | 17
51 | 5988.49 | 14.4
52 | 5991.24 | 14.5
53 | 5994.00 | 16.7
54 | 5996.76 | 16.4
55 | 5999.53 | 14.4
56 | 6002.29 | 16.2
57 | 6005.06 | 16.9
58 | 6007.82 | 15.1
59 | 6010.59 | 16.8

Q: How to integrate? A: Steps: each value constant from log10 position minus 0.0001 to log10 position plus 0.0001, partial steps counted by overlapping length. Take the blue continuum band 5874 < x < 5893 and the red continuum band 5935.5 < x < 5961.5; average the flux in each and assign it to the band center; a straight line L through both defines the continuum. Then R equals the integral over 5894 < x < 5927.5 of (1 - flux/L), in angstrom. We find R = 1.5 angstrom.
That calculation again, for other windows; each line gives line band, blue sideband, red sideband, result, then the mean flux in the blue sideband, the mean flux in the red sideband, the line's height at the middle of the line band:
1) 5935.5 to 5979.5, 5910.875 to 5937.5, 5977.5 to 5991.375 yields -2.2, 15.9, 15.5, 15.7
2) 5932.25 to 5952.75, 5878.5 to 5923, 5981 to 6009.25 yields -2.0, 15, 15.7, 15.3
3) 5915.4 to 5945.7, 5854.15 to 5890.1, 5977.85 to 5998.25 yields -0.8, 15.7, 15.7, 15.7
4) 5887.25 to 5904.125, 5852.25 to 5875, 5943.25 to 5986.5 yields 1.7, 15.6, 16.2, 15.8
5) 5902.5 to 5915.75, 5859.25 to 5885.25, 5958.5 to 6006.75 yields 1.0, 16.3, 16.2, 16.2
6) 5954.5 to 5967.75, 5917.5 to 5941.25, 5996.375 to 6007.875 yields -0.4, 16.3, 15.8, 16.1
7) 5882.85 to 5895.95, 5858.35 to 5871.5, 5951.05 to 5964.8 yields 1.2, 15.8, 16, 15.9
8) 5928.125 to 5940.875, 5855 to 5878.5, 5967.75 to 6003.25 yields -1.2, 15.9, 15.9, 15.9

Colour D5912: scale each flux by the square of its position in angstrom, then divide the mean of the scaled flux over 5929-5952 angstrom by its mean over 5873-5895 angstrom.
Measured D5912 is 1.11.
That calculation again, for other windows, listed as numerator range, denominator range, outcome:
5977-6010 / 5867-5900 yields 1.05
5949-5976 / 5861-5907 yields 1.10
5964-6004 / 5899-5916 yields 1.10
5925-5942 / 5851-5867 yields 1.15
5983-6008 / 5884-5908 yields 1.12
